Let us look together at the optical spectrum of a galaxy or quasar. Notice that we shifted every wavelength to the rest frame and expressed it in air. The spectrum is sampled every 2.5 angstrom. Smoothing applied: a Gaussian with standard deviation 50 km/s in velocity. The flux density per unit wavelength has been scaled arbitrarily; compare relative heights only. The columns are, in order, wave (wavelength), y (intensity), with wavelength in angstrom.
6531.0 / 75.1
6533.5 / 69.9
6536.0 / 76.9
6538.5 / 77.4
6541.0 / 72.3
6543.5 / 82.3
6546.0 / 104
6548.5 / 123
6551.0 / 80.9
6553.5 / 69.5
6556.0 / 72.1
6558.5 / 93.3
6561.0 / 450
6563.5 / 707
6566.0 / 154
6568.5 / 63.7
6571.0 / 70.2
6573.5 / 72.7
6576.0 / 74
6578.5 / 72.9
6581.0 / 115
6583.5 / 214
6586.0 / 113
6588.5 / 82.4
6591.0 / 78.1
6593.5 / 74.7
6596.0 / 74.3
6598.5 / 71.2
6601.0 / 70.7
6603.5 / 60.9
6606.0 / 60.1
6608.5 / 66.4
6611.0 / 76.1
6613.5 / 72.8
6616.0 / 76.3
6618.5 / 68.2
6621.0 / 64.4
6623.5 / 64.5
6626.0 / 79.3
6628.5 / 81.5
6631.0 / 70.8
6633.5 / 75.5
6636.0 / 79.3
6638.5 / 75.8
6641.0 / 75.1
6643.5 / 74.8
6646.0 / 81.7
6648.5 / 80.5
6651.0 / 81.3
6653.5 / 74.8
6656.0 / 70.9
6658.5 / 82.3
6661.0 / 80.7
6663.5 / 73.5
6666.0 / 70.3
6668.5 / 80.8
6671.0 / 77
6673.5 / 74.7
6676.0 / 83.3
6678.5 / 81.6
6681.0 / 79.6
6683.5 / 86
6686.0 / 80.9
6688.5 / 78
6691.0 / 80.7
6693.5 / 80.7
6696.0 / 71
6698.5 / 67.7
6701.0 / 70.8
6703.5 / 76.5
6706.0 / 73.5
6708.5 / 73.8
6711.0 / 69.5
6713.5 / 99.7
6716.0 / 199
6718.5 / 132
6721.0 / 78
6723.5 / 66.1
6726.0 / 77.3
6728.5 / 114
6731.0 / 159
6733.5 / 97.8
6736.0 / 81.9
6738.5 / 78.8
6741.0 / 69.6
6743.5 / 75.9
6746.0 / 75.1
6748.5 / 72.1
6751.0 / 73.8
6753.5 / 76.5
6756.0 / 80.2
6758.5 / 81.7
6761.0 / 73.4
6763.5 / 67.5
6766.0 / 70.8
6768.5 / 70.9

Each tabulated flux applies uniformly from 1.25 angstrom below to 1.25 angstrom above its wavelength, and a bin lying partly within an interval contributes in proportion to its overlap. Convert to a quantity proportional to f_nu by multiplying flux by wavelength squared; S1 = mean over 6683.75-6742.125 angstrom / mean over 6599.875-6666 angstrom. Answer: 1.3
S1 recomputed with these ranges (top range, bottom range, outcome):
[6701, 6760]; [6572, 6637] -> 1.15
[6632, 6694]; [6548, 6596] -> 0.56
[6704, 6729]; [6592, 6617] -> 1.43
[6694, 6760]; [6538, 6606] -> 0.74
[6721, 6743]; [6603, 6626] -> 1.38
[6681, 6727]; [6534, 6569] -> 0.57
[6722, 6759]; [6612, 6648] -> 1.18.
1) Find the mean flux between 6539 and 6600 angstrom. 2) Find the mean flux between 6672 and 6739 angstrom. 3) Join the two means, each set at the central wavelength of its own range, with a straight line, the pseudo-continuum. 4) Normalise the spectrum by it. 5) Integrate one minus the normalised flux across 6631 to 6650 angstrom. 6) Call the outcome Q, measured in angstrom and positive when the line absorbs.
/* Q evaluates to 5.63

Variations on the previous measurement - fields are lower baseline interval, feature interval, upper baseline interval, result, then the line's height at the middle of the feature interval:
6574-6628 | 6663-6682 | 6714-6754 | 2.51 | 89.5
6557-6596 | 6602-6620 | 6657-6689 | 8.49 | 130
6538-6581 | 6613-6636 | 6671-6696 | 7.76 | 110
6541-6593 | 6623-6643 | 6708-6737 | 8.02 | 126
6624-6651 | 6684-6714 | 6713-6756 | 4.07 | 88.6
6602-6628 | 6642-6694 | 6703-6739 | 3.36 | 84.3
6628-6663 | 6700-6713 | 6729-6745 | 2.11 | 88.8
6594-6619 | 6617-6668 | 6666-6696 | -0.55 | 74.5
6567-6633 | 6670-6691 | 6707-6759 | 1.75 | 87.5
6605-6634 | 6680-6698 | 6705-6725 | 2.43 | 91.5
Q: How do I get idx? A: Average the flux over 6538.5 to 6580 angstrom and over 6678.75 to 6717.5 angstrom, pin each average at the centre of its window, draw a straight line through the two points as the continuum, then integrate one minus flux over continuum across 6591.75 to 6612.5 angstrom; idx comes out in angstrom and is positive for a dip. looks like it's 9.4 angstrom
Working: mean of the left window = 145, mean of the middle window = 69.6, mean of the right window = 86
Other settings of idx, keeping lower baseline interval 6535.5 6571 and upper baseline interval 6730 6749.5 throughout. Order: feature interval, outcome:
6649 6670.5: 7.47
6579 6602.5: 7.54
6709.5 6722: -2.40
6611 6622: 5.16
